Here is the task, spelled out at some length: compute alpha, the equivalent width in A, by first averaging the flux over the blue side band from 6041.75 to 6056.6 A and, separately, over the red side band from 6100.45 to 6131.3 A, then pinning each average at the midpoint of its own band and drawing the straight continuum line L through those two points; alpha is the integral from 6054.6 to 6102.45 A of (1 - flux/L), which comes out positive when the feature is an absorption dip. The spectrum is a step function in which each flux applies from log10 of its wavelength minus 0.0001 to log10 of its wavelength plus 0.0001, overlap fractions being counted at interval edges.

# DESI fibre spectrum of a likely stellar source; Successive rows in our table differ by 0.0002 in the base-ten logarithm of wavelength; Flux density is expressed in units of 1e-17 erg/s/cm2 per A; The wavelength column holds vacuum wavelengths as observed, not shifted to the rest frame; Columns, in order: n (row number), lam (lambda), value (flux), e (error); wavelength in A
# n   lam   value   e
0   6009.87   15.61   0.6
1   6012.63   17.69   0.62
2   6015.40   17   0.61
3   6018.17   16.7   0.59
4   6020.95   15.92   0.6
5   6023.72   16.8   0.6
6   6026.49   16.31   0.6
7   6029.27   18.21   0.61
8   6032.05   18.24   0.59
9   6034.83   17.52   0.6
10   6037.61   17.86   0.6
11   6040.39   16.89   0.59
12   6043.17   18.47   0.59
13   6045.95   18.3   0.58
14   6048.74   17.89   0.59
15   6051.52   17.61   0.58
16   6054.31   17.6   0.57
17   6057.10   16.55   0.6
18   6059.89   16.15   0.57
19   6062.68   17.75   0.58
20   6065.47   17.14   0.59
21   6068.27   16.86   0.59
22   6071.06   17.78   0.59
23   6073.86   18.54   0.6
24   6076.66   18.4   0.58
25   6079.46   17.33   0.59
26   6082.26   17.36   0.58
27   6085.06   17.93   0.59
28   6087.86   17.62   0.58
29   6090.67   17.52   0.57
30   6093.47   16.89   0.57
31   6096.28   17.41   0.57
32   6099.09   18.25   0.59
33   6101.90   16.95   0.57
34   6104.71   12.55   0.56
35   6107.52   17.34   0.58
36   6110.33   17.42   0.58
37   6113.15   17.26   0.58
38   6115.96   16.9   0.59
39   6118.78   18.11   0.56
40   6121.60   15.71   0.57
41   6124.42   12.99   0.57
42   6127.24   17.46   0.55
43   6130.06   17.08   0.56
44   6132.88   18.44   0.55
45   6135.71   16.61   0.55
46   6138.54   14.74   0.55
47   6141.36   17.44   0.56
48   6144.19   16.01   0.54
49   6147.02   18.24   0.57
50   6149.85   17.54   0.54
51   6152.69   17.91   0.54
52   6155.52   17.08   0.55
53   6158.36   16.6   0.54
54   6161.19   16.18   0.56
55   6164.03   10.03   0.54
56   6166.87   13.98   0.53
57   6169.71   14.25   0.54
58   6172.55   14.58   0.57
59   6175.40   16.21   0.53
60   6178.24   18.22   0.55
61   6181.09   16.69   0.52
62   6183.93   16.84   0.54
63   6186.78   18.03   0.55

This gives -0.7 A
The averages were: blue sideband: 17.9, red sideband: 16.3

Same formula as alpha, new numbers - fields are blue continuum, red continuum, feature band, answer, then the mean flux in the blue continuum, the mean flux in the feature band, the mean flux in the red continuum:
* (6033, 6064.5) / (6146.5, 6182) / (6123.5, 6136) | -0.2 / 17.5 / 16.6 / 15.9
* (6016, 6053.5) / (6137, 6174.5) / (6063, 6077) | -0.6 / 17.4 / 17.7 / 15.7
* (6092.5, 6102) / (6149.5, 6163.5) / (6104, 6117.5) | 0.6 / 17.4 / 16.5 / 16.6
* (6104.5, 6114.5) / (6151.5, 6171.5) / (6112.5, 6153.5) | -2.4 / 16.6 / 16.8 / 15.1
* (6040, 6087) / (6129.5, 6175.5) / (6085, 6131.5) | 0.1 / 17.6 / 16.8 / 16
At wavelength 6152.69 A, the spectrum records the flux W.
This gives 17.91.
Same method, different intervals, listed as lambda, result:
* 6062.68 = 17.75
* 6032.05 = 18.24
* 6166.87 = 13.98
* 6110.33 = 17.42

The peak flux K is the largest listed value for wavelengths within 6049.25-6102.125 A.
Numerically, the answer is 18.54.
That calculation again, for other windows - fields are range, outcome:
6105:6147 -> 18.44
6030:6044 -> 18.47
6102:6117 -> 17.42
